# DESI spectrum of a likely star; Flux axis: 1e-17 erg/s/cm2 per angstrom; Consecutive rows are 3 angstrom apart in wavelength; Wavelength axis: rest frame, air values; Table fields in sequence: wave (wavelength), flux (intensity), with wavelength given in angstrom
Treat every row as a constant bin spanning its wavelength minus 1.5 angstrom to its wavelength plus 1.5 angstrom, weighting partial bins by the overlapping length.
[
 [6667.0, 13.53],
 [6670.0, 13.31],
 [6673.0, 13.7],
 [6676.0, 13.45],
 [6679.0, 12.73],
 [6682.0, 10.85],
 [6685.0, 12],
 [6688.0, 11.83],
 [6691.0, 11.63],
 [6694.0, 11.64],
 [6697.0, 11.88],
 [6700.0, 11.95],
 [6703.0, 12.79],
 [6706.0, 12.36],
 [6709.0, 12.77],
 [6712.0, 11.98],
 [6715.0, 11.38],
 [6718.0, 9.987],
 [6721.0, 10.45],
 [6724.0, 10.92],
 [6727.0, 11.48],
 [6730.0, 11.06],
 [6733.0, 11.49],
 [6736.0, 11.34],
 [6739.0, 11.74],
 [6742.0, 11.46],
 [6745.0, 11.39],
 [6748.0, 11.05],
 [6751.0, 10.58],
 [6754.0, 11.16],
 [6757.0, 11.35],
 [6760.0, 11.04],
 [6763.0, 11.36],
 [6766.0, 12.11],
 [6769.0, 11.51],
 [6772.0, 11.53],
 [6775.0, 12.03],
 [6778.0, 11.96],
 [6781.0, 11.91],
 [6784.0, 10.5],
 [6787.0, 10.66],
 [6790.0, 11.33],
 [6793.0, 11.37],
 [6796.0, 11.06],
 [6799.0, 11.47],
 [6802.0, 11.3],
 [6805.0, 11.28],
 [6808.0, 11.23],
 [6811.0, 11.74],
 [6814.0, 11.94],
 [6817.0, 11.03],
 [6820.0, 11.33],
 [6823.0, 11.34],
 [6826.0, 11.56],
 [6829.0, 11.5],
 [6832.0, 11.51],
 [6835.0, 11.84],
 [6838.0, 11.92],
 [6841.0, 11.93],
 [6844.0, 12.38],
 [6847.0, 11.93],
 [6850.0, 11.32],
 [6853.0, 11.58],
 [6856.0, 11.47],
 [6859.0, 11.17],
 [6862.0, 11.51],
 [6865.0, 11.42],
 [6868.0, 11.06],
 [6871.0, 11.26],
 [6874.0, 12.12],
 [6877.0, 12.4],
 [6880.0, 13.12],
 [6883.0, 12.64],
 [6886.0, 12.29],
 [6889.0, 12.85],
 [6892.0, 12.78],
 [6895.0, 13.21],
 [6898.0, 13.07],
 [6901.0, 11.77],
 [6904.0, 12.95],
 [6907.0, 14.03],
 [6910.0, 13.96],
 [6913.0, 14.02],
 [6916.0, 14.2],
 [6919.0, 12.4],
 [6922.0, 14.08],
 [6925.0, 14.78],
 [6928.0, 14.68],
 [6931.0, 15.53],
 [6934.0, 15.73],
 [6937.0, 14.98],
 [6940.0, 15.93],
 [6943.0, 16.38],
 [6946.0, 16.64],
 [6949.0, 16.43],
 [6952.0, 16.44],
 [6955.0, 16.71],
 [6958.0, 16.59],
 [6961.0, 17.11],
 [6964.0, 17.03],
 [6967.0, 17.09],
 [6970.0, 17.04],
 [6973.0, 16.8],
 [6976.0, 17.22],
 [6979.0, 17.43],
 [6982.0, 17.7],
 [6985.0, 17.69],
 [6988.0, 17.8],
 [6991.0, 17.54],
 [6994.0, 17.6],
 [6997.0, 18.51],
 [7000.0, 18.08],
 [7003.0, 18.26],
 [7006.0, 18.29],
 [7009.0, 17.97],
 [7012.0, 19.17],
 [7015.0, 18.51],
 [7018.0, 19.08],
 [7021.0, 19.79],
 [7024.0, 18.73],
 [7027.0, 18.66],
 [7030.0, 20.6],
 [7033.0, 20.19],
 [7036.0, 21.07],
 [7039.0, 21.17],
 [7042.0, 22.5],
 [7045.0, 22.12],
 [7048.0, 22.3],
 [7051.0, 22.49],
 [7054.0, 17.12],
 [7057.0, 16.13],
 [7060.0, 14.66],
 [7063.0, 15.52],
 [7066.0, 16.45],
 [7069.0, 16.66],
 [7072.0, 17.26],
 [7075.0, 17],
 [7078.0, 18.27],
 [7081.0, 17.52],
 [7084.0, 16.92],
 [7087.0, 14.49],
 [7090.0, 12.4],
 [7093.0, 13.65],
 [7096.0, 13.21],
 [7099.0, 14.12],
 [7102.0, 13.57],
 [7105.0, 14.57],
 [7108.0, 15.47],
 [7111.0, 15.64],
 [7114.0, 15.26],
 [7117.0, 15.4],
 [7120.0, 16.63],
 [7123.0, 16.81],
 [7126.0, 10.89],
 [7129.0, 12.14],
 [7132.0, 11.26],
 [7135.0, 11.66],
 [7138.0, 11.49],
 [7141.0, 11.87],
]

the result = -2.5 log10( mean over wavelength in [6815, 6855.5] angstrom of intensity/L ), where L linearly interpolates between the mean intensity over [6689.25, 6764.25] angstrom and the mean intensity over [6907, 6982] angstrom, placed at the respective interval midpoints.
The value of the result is 0.17 mag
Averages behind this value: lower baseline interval 11.5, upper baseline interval 15.8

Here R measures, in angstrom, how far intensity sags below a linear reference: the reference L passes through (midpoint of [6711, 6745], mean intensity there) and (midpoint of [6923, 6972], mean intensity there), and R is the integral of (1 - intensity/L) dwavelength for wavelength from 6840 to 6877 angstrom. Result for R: 6.6 angstrom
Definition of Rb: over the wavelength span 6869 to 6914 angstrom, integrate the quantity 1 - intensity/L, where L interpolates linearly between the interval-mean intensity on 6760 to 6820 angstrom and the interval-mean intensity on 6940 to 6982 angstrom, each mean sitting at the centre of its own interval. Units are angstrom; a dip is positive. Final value 5.7 angstrom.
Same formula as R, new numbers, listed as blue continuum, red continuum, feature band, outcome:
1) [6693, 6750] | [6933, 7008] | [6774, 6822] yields 6.71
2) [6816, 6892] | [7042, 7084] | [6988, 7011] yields -2.66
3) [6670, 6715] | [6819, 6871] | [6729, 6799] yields 3.42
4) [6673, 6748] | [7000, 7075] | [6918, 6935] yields 1.96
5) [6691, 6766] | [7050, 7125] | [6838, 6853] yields 1.18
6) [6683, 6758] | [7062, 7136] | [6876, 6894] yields 0.40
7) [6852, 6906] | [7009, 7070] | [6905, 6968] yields -3.20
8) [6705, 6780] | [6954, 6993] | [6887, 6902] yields 2.44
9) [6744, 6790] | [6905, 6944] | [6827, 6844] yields 1.31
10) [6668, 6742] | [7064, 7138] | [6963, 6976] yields -2.98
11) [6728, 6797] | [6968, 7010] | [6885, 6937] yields 6.07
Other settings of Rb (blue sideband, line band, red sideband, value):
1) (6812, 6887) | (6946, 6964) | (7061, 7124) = -4.4 angstrom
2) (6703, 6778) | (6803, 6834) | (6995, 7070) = 4.6 angstrom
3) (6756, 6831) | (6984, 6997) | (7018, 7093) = -0.9 angstrom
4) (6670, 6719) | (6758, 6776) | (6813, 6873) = 0.4 angstrom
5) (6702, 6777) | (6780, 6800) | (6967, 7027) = 2.5 angstrom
